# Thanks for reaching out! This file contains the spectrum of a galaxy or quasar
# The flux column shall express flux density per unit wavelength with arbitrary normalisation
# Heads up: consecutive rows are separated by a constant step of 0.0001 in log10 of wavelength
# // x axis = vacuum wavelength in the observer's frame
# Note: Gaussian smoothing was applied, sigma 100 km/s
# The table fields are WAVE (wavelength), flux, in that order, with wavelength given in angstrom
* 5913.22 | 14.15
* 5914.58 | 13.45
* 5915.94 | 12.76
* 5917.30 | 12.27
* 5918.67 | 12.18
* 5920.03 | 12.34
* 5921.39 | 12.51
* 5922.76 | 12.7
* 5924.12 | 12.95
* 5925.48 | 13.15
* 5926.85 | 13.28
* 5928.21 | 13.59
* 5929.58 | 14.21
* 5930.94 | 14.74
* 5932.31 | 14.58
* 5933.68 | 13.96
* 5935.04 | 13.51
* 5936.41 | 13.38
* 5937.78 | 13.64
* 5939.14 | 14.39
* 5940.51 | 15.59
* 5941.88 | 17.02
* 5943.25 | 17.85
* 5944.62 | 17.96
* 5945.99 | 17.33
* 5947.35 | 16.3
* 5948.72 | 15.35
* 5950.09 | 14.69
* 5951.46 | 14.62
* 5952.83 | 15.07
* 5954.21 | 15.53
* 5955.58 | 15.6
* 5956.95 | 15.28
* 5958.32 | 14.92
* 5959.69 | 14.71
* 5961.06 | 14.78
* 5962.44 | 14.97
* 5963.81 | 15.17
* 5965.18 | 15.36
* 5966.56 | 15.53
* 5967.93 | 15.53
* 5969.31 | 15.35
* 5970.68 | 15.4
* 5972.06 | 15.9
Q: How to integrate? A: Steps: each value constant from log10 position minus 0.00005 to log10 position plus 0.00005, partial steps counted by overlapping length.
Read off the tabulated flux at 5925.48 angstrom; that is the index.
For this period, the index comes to 13.15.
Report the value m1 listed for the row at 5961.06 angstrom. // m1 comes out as 14.78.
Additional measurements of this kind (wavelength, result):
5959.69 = 14.71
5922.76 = 12.7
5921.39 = 12.51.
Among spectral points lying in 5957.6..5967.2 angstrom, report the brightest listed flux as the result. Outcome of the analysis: 15.53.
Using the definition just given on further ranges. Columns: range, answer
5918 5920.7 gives 12.34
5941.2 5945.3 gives 17.96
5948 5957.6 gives 15.6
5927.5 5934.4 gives 14.74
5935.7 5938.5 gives 13.64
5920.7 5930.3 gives 14.21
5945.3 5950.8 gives 17.33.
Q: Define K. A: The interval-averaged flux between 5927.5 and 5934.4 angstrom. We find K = 14.2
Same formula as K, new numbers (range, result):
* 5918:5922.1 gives 12.3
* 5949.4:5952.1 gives 14.7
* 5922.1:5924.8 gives 12.9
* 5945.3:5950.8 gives 15.9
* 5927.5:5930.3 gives 13.9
